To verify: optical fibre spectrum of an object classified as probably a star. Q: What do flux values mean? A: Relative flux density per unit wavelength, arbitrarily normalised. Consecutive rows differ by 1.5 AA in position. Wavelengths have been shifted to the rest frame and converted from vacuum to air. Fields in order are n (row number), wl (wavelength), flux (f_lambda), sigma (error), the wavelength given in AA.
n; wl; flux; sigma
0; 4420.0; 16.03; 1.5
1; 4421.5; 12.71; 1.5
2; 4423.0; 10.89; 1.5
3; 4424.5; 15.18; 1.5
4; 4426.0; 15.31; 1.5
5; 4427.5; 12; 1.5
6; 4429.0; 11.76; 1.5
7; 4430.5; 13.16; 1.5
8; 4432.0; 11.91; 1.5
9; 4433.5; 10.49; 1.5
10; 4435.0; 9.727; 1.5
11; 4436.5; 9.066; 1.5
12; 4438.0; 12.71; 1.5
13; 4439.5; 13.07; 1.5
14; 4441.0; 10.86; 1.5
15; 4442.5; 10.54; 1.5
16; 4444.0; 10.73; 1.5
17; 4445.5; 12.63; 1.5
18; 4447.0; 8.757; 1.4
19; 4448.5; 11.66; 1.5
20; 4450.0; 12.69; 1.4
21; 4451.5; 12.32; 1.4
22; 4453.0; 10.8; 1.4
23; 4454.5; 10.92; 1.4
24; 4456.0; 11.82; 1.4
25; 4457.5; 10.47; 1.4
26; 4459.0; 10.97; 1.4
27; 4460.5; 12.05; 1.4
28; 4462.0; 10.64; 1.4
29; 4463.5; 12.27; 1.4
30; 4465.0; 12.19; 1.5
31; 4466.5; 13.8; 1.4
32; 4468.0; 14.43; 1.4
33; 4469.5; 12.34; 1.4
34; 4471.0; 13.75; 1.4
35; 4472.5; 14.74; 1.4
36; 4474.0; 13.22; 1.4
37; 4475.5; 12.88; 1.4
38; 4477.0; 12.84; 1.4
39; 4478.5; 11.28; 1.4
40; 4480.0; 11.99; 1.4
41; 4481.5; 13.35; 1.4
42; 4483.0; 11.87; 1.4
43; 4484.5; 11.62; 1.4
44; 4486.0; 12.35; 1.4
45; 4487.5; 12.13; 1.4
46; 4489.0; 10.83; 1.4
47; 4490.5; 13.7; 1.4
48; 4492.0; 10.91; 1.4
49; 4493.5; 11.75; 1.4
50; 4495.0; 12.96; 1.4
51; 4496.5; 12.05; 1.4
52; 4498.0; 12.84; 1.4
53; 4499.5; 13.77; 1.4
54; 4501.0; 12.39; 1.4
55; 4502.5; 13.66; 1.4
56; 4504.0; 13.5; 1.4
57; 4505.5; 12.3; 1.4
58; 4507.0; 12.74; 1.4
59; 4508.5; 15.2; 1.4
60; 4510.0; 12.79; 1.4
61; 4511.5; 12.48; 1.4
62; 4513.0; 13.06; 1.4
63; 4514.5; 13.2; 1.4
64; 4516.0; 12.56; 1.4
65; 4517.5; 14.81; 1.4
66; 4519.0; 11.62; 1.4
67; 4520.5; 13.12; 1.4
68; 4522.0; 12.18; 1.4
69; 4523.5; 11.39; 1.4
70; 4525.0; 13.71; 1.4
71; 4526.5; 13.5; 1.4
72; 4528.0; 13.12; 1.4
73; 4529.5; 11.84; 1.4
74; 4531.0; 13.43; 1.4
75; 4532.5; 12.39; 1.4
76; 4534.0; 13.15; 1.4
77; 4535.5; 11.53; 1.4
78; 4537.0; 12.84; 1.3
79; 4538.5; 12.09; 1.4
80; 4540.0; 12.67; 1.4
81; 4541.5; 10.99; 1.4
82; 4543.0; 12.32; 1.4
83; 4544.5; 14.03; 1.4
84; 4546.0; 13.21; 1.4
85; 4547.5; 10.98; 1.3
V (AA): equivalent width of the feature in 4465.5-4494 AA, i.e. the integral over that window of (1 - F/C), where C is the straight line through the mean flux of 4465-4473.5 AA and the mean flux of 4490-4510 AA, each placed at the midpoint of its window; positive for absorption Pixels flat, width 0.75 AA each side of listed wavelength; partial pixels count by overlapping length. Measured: 1.7 AA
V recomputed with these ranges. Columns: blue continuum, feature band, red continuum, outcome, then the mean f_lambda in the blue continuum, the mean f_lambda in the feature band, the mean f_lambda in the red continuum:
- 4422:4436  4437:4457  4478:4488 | 1.2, 12.2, 11.5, 12.1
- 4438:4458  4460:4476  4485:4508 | -1.5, 11.4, 13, 12.5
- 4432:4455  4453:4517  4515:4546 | -3.4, 11.2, 12.5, 12.7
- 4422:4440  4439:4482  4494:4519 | 1.5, 12.1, 12.1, 13.1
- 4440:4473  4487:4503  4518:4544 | -0.3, 11.9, 12.4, 12.5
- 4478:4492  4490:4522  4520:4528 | -1.1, 12.1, 12.9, 12.8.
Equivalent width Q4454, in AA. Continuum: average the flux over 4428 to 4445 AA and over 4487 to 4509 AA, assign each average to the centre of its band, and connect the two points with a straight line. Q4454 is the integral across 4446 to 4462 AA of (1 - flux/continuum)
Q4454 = 0.6 AA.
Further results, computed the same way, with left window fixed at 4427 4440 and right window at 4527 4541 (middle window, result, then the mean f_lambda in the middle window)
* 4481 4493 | 0.0 AA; 12.1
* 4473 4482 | -0.5 AA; 12.6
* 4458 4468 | -0.3 AA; 12.1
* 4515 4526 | -0.3 AA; 12.8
